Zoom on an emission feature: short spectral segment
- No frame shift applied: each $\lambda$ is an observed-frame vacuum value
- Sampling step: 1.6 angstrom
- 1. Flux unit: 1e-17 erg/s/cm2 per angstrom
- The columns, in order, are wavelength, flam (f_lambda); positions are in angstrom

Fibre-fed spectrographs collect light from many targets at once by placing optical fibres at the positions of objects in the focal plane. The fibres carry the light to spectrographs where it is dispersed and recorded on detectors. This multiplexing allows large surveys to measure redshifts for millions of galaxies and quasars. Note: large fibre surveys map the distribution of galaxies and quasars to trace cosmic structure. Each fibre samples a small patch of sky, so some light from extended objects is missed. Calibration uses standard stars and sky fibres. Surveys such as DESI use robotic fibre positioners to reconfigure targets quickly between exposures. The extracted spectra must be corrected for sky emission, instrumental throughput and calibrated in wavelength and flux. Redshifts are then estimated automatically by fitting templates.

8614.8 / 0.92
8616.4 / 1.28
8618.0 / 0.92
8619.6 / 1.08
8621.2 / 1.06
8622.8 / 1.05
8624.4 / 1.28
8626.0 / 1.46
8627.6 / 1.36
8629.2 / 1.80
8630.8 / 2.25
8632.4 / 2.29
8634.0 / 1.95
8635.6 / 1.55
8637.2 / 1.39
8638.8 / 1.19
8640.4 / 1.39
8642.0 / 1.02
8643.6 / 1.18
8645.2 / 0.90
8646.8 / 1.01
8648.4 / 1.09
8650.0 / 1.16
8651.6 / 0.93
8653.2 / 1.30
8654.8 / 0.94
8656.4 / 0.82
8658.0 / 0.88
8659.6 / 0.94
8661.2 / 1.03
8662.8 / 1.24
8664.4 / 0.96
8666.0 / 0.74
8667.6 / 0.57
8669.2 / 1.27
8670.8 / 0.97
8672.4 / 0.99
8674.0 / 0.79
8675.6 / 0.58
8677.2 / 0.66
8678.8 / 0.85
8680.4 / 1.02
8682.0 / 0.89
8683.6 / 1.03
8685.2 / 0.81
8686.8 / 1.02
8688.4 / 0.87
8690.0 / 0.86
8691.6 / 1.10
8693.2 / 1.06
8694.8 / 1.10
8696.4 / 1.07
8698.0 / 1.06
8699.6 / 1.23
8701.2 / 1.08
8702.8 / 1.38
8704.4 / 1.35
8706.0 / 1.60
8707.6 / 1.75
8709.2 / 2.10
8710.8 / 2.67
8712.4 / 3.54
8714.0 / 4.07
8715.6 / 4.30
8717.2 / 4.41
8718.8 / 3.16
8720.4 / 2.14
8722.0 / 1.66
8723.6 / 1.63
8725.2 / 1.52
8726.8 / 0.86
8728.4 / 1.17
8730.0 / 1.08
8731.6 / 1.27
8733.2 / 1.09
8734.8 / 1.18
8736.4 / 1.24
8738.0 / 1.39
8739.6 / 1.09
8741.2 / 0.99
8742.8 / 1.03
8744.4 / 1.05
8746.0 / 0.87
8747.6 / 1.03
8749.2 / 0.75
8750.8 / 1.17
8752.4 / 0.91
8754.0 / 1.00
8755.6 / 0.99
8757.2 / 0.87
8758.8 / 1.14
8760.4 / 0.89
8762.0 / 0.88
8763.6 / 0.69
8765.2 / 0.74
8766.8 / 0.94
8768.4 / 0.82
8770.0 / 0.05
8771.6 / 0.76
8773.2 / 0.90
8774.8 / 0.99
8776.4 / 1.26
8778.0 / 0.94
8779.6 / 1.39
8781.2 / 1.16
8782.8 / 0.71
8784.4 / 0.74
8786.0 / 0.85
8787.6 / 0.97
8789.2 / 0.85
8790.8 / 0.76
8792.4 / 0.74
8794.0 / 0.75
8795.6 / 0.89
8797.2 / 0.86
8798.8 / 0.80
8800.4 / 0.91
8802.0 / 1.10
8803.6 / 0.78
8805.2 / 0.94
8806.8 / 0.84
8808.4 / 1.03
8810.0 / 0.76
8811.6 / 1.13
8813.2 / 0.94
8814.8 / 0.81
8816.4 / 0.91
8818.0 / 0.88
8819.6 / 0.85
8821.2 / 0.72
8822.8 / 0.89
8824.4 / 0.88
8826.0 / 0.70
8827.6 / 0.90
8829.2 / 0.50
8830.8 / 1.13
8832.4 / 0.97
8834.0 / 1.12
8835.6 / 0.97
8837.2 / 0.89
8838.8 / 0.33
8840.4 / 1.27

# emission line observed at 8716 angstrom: [O III] 5007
